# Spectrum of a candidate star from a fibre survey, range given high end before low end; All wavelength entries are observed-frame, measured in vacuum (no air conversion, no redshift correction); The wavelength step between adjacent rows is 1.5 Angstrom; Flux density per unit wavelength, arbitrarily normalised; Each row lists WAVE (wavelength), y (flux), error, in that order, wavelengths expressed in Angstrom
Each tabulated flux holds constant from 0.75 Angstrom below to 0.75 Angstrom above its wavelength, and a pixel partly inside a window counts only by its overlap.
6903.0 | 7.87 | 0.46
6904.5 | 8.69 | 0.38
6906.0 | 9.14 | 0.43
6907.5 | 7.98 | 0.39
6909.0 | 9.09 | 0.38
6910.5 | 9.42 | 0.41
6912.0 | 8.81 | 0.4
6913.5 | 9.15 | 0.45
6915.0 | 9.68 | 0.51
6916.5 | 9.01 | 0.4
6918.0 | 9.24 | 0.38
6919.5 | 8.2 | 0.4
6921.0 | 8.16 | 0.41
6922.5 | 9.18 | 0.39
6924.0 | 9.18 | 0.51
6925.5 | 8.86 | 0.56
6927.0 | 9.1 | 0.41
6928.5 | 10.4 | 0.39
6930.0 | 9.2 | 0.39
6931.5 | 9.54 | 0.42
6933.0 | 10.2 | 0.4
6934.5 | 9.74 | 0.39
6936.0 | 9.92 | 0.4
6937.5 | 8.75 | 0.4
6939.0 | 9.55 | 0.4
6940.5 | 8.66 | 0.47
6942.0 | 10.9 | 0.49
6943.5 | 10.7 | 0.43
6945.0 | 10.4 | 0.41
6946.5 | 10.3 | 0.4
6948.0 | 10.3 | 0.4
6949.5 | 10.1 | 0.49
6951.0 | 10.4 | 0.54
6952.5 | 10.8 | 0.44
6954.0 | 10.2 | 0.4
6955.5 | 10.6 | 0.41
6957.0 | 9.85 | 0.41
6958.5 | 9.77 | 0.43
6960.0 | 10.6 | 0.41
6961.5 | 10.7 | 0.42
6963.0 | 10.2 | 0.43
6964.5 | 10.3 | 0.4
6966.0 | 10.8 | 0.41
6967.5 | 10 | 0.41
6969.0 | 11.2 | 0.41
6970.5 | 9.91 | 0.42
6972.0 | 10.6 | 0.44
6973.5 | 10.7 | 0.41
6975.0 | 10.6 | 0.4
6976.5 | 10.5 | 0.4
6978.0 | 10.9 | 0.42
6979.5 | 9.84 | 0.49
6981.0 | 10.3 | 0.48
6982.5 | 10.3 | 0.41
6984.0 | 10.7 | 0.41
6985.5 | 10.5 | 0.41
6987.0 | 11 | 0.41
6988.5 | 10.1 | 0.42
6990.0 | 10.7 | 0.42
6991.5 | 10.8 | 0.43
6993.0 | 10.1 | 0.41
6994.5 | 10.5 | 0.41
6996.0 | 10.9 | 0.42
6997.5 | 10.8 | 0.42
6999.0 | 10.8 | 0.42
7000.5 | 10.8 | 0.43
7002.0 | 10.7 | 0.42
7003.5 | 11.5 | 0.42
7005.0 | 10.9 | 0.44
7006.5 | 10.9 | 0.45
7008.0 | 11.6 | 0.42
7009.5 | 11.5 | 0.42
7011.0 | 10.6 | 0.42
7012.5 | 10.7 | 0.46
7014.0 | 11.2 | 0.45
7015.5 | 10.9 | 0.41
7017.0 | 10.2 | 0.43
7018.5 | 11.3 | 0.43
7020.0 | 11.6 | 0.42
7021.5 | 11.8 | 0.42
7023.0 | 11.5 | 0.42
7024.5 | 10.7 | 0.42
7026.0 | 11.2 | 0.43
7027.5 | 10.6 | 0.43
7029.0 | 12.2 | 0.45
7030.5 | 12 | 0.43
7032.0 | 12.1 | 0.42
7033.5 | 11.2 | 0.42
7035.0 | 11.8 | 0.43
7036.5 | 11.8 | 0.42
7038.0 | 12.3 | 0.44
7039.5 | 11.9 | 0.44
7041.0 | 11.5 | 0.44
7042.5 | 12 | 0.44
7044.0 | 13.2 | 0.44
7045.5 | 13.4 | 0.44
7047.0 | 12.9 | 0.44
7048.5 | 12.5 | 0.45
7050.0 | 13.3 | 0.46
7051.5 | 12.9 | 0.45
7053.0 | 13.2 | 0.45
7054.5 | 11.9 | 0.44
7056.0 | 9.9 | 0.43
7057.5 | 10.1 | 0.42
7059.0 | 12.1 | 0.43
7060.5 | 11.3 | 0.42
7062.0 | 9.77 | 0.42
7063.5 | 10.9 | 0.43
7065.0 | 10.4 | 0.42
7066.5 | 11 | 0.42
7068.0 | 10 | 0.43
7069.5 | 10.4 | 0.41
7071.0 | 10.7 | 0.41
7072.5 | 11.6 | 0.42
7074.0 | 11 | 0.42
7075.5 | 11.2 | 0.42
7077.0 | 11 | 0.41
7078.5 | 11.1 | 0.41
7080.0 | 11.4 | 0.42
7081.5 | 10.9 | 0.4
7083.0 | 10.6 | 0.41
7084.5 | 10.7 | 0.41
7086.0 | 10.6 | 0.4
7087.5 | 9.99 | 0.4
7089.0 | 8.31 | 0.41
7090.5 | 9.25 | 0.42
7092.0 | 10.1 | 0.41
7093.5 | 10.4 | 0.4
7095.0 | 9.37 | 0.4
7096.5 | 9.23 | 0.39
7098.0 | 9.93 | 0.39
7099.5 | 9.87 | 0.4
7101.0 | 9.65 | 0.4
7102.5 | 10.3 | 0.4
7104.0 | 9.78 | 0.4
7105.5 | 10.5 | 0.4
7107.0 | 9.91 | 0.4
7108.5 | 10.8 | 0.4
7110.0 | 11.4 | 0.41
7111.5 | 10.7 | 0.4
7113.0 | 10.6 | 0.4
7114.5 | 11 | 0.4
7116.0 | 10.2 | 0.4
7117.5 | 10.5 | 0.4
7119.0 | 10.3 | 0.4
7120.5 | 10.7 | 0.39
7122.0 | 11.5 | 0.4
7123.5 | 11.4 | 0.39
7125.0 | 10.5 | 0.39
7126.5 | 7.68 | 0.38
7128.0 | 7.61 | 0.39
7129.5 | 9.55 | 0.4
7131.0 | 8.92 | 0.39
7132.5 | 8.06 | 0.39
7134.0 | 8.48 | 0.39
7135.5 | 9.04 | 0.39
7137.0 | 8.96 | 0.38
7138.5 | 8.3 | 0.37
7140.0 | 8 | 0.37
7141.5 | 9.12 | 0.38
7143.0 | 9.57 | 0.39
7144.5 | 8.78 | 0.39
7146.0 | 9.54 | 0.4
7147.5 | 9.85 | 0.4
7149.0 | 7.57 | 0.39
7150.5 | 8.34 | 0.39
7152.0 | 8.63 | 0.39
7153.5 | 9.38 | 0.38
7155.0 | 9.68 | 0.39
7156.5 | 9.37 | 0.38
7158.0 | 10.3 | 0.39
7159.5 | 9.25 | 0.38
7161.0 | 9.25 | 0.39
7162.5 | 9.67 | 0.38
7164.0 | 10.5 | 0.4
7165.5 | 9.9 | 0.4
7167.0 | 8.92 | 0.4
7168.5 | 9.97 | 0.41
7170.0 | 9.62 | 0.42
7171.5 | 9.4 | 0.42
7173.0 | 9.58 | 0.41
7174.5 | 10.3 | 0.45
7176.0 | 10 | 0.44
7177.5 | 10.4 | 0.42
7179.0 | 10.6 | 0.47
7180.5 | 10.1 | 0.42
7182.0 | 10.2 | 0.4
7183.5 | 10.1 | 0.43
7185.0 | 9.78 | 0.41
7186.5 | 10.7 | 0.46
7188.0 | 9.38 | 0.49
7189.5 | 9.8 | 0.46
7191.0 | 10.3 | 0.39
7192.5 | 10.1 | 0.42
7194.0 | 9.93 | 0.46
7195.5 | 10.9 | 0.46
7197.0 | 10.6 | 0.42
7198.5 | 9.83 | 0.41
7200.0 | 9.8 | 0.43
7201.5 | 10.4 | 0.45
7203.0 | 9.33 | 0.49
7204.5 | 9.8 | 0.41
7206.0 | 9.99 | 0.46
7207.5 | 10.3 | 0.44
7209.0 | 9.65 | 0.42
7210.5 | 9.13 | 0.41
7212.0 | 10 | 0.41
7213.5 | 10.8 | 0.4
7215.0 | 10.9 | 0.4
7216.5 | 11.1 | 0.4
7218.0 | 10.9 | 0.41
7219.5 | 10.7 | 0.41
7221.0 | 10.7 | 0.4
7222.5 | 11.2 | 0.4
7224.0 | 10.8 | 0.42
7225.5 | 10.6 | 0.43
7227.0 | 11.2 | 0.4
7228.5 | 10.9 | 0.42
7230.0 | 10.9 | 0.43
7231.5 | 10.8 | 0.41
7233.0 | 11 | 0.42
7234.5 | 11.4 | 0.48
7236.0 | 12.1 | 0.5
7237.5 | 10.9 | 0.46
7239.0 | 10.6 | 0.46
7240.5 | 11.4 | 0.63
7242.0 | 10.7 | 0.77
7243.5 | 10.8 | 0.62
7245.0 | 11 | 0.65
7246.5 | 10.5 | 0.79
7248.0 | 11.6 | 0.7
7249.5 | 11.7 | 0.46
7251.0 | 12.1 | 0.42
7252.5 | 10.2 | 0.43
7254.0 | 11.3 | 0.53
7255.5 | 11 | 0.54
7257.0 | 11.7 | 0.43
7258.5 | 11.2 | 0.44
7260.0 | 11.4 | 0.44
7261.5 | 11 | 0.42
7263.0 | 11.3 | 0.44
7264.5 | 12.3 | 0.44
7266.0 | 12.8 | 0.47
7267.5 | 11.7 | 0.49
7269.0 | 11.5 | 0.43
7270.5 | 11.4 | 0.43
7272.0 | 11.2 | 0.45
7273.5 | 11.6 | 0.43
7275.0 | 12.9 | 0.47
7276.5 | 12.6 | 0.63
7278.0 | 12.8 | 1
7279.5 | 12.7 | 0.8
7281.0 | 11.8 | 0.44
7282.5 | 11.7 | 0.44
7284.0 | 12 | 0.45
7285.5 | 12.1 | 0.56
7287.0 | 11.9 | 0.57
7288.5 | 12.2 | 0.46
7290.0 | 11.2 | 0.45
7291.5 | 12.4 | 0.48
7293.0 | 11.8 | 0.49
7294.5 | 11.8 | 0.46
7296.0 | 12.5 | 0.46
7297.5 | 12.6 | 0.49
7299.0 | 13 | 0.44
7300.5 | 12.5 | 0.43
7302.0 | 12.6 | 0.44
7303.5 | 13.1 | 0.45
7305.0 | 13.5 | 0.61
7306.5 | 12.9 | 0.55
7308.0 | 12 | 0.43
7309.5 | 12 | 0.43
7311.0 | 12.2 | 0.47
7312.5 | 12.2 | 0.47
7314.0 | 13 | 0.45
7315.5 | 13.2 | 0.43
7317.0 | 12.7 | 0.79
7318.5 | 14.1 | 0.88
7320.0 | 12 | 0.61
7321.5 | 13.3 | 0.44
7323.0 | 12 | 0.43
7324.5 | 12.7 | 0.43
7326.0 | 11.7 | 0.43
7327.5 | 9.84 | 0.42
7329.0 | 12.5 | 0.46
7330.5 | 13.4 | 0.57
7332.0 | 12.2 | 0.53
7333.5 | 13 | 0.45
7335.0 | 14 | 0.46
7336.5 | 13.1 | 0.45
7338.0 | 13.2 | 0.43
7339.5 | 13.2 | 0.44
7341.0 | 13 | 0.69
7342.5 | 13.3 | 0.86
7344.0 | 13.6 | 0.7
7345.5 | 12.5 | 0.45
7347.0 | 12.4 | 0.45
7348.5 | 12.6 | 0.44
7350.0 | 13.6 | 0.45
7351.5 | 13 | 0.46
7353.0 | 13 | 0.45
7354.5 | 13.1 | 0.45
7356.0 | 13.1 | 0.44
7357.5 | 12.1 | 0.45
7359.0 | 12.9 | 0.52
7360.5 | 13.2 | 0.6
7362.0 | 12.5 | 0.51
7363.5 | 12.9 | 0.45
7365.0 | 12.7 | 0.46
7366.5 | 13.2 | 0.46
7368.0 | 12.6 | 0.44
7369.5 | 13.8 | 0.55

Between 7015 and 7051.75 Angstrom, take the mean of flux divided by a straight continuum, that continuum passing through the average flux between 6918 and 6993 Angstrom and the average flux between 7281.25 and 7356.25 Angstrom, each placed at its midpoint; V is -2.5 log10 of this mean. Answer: -0.120 mag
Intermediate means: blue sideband 10.1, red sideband 12.6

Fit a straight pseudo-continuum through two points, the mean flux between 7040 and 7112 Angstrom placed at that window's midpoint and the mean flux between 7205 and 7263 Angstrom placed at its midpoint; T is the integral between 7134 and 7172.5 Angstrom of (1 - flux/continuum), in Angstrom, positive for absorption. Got 5.9 Angstrom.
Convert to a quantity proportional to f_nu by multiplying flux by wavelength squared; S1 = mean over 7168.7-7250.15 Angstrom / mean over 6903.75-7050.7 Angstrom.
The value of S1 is 1.1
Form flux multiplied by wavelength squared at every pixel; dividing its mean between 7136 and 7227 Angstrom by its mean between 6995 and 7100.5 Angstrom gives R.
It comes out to 0.92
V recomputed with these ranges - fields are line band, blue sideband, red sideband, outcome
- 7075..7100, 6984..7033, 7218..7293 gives 0.095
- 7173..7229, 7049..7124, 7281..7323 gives 0.132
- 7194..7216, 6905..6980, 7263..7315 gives 0.155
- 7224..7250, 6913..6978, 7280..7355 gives 0.090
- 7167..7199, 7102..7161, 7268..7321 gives 0.043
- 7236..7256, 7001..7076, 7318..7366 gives 0.117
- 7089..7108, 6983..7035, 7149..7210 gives 0.063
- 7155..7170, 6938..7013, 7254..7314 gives 0.184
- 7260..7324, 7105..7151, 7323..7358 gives -0.020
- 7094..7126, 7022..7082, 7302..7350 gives 0.139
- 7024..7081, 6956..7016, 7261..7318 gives -0.054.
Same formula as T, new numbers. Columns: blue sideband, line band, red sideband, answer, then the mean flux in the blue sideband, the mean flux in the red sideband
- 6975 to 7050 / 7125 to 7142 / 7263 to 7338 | 4.52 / 11.2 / 12.4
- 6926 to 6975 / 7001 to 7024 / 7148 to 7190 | -2.56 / 10.1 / 9.67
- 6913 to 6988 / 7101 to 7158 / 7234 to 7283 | 6.79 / 10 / 11.5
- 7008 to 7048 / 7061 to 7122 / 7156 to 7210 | 2.87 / 11.6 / 9.94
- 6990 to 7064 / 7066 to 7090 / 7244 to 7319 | 1.90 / 11.4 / 12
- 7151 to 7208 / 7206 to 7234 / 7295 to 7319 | 0.42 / 9.89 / 12.7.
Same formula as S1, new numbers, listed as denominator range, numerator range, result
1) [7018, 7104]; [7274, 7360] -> 1.22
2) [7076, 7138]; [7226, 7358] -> 1.27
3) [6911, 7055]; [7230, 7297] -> 1.17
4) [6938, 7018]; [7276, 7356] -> 1.31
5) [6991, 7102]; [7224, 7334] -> 1.15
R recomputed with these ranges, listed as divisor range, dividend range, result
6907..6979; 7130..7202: 1.03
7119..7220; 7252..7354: 1.32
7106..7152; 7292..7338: 1.39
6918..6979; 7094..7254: 1.08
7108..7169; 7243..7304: 1.29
